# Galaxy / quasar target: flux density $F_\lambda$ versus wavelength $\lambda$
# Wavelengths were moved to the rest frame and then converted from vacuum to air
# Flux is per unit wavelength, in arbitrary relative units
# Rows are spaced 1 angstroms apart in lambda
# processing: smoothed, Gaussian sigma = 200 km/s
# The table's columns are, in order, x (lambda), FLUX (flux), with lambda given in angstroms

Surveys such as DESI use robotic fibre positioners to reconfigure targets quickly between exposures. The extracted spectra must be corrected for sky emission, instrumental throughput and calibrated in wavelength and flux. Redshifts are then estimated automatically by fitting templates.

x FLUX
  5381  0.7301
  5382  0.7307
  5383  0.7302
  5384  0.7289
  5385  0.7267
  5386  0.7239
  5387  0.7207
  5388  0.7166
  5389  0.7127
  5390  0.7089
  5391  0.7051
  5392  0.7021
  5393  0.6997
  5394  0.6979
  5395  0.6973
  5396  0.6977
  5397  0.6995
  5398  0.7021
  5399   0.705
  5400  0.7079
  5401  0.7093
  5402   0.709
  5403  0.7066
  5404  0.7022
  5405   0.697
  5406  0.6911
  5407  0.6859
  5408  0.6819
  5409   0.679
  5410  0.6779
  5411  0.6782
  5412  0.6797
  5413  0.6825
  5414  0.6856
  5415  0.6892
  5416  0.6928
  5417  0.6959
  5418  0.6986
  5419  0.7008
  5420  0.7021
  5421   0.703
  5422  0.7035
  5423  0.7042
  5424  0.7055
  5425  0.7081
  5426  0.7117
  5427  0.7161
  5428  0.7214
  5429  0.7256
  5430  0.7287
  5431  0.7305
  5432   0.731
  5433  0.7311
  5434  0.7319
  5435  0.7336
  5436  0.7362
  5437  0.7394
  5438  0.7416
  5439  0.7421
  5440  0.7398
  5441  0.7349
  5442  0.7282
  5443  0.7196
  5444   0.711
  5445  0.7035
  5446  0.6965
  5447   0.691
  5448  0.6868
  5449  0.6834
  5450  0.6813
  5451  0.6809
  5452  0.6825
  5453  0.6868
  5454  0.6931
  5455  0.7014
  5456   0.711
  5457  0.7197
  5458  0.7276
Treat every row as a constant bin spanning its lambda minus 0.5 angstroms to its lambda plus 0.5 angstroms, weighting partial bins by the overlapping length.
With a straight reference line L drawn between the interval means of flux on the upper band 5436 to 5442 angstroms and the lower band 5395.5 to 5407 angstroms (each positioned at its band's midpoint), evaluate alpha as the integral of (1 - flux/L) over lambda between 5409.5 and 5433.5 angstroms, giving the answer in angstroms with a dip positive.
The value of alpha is 0.6 angstroms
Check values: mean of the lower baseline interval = 0.702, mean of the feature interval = 0.704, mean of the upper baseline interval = 0.738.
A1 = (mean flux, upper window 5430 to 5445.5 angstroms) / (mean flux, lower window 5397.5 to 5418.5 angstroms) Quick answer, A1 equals 1.1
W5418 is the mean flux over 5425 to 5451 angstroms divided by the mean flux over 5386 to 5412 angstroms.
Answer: 1.0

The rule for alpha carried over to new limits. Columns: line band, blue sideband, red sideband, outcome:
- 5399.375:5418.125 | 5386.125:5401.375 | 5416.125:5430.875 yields 0.4 angstroms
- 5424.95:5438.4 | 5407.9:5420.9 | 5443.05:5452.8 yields -0.7 angstroms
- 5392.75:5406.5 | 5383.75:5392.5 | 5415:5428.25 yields 0.2 angstroms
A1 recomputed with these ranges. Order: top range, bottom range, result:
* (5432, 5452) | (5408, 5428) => 1.03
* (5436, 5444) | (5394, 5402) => 1.04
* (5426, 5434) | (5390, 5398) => 1.04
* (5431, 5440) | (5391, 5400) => 1.05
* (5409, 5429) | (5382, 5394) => 0.98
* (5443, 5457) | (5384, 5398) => 0.98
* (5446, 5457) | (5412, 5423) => 0.99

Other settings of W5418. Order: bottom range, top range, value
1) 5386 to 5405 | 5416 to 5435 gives 1.01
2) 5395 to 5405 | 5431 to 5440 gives 1.05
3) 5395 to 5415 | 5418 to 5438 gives 1.04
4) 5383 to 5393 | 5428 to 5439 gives 1.02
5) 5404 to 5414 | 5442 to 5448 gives 1.03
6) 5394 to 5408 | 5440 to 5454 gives 1.00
